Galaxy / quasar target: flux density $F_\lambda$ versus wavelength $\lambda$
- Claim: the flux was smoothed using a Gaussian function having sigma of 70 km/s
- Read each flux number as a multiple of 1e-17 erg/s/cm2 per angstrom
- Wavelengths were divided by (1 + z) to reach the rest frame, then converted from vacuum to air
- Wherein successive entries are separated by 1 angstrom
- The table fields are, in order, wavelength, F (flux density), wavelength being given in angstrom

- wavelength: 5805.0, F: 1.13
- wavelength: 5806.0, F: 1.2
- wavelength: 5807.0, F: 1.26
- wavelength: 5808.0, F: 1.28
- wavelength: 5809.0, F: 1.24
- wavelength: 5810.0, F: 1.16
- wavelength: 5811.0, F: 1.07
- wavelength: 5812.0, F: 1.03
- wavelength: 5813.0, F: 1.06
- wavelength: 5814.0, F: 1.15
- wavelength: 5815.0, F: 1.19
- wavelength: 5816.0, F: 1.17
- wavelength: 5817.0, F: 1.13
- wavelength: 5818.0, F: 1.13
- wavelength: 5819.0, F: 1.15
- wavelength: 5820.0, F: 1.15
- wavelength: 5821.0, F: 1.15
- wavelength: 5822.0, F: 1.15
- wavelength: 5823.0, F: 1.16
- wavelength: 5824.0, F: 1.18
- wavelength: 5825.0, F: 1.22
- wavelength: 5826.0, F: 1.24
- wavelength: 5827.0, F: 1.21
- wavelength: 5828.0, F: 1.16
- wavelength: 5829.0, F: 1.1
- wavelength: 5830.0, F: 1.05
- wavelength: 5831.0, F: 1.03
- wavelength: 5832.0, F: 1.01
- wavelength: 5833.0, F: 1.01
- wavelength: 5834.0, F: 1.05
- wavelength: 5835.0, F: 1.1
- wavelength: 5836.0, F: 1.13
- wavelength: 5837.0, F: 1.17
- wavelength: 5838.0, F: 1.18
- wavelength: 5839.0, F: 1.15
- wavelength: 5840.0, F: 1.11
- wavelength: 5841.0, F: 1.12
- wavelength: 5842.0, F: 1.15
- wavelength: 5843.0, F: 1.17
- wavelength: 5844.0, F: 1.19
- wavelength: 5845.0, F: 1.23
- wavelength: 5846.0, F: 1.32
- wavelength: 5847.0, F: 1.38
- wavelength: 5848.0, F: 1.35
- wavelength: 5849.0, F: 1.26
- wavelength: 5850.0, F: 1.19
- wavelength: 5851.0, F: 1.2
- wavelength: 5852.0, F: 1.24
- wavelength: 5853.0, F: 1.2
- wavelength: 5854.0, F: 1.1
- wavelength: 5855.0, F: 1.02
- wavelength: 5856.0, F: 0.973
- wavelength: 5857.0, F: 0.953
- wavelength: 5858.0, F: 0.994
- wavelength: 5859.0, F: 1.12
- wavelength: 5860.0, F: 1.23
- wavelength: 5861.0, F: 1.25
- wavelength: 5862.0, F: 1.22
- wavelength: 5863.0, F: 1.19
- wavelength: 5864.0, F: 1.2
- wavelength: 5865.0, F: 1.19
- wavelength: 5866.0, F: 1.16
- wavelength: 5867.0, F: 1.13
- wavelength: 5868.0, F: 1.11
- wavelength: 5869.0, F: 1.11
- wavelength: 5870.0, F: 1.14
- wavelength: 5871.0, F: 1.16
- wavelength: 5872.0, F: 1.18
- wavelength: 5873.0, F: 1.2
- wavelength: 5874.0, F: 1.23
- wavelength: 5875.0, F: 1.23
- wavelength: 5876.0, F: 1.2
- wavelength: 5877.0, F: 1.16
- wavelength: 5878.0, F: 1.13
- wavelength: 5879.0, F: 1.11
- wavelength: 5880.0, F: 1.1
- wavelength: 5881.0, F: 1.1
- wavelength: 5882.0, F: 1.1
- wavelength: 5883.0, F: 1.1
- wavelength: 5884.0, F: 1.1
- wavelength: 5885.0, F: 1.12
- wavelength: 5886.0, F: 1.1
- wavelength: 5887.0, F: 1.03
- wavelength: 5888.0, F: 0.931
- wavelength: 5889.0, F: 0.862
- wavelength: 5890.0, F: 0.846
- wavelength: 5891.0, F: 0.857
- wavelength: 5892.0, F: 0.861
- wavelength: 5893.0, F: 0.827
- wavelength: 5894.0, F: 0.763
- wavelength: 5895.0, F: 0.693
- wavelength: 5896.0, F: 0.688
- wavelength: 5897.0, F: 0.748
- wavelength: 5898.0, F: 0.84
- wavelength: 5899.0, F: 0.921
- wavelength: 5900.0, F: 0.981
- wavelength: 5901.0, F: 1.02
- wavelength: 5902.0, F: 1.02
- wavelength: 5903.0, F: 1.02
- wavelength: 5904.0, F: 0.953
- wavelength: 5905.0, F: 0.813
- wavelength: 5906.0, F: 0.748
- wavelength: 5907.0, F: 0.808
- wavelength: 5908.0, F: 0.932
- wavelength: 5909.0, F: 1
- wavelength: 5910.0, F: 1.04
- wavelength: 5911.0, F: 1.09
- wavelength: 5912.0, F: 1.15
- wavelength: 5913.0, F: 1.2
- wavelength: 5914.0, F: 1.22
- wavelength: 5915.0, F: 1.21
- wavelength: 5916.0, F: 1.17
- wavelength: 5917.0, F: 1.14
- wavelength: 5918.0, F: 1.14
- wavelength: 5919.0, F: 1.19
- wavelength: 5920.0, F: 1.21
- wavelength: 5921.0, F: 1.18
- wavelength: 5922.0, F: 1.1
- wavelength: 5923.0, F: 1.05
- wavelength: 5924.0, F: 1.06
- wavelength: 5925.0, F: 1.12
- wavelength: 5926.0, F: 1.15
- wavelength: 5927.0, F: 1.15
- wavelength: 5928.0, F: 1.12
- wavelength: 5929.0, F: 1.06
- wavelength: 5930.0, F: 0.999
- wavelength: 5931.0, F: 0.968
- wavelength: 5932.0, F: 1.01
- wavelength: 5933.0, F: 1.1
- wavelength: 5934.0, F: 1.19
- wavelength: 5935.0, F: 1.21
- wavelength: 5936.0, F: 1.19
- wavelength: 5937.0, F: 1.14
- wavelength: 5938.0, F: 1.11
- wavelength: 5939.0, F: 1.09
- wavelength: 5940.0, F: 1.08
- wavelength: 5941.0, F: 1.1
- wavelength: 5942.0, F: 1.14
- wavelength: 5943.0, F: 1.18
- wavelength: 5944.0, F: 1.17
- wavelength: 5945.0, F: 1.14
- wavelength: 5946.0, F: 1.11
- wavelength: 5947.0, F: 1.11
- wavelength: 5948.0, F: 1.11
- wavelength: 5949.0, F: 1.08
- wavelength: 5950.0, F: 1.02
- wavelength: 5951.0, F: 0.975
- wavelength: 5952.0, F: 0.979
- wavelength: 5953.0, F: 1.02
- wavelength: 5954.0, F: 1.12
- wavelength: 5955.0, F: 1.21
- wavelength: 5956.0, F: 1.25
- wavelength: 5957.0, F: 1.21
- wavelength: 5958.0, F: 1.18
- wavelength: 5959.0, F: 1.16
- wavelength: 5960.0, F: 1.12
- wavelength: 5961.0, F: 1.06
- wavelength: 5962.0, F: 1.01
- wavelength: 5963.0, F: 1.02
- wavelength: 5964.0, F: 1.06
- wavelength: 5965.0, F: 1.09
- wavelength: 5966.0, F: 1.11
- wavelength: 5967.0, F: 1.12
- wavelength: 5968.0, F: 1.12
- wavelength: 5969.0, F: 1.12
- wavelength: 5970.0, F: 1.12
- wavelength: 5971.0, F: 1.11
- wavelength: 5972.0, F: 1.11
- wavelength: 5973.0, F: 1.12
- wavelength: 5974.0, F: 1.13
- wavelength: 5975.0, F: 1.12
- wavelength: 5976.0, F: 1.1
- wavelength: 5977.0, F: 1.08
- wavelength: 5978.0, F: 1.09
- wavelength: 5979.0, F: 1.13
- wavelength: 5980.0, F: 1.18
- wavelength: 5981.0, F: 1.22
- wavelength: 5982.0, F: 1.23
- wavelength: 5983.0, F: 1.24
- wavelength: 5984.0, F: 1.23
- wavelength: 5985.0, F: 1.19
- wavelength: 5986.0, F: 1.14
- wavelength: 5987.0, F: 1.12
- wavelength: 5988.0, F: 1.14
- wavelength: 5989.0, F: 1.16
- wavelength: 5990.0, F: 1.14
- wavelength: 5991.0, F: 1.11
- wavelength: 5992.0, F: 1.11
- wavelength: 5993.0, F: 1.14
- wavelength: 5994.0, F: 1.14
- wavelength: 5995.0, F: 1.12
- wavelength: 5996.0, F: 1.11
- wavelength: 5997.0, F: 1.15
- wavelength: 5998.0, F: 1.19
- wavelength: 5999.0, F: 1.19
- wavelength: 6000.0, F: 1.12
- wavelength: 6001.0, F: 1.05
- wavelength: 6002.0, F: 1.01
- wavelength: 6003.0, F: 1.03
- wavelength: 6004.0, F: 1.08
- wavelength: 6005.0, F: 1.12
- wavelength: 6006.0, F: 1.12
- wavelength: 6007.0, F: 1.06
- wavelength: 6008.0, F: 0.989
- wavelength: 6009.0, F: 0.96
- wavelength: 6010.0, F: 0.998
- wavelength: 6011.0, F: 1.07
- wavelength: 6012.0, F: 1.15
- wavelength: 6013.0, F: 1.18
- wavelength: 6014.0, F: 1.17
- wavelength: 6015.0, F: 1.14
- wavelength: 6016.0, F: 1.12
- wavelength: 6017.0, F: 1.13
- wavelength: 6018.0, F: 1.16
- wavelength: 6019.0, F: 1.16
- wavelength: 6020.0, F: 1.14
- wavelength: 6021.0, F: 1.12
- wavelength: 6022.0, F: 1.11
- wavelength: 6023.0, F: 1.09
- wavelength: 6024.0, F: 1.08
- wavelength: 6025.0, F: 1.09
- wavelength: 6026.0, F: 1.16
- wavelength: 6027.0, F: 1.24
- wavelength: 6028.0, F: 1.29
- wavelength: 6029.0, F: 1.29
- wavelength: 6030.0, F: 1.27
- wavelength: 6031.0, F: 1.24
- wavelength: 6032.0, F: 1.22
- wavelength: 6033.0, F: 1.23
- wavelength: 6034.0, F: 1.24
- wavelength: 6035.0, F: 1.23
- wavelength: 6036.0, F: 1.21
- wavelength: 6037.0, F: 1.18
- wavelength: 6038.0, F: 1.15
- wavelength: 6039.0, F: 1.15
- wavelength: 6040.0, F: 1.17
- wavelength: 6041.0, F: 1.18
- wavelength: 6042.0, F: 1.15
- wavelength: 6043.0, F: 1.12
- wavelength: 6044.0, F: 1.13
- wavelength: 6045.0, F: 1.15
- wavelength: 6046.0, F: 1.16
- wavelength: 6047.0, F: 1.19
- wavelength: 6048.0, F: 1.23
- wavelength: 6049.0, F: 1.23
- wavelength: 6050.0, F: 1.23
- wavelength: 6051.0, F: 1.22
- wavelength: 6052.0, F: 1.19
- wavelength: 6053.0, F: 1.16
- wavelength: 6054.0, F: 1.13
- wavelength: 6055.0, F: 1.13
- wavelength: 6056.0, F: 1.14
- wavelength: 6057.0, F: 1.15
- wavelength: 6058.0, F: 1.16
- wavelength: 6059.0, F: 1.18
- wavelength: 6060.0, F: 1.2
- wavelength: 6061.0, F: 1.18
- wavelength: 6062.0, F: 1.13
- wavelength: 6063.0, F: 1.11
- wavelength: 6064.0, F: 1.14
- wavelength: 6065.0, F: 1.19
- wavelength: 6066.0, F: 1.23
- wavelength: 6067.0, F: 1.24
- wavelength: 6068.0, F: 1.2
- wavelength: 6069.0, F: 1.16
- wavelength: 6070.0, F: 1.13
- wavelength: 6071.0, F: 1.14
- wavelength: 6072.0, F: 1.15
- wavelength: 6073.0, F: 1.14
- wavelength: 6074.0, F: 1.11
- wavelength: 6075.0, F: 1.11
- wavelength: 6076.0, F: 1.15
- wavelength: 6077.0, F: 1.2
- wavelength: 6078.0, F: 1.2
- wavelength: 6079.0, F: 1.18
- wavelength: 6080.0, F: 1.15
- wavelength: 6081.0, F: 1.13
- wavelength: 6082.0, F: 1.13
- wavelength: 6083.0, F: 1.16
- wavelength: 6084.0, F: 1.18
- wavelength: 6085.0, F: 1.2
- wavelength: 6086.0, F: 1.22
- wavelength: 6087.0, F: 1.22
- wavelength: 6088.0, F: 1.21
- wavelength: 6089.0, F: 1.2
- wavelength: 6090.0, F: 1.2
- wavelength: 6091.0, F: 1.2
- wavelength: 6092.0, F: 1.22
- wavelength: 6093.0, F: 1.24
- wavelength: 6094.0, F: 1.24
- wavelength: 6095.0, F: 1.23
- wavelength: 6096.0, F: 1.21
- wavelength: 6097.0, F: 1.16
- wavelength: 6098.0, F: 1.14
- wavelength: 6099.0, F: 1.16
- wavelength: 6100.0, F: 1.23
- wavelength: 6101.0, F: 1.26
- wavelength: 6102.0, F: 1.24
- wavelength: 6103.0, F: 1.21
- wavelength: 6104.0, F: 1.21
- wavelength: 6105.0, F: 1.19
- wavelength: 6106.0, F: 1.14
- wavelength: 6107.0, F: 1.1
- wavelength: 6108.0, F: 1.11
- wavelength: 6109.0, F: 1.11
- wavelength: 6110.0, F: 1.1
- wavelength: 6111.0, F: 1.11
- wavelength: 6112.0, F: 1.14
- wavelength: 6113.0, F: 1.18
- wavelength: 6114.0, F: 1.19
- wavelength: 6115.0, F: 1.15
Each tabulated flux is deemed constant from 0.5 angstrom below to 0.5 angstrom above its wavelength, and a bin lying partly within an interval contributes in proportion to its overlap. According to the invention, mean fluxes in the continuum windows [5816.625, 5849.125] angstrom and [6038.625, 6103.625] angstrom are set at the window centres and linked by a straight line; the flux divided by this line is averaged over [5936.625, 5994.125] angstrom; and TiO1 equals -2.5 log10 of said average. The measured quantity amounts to 0.04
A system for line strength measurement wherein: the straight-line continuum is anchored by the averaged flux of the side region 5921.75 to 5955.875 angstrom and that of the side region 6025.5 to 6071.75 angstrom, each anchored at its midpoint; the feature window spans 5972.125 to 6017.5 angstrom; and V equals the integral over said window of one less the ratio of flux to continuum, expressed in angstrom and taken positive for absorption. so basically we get 0.8 angstrom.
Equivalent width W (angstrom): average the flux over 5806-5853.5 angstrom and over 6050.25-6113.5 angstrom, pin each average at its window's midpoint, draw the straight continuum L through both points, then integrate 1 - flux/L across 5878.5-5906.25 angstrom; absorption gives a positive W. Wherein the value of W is 5.4 angstrom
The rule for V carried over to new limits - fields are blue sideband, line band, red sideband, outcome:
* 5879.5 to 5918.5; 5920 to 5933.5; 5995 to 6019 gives -1.01 angstrom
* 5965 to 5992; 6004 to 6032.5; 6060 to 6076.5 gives 0.27 angstrom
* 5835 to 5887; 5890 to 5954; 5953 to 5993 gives 5.95 angstrom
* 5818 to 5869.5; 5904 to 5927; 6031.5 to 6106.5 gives 1.68 angstrom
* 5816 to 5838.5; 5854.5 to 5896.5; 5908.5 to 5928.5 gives 2.57 angstrom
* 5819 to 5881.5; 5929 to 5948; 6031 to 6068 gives 0.88 angstrom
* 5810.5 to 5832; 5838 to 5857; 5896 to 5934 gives -1.23 angstrom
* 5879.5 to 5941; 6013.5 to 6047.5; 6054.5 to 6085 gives -1.33 angstrom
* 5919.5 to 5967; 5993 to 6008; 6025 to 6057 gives 0.68 angstrom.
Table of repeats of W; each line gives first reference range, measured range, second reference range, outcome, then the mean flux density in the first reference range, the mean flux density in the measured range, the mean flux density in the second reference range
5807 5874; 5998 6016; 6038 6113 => 1.2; 1.15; 1.09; 1.17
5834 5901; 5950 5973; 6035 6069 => 0.6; 1.09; 1.1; 1.17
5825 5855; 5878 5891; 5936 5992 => 1.3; 1.16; 1.04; 1.12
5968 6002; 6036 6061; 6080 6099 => 0.0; 1.14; 1.17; 1.19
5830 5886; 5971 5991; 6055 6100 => 0.3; 1.15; 1.15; 1.18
